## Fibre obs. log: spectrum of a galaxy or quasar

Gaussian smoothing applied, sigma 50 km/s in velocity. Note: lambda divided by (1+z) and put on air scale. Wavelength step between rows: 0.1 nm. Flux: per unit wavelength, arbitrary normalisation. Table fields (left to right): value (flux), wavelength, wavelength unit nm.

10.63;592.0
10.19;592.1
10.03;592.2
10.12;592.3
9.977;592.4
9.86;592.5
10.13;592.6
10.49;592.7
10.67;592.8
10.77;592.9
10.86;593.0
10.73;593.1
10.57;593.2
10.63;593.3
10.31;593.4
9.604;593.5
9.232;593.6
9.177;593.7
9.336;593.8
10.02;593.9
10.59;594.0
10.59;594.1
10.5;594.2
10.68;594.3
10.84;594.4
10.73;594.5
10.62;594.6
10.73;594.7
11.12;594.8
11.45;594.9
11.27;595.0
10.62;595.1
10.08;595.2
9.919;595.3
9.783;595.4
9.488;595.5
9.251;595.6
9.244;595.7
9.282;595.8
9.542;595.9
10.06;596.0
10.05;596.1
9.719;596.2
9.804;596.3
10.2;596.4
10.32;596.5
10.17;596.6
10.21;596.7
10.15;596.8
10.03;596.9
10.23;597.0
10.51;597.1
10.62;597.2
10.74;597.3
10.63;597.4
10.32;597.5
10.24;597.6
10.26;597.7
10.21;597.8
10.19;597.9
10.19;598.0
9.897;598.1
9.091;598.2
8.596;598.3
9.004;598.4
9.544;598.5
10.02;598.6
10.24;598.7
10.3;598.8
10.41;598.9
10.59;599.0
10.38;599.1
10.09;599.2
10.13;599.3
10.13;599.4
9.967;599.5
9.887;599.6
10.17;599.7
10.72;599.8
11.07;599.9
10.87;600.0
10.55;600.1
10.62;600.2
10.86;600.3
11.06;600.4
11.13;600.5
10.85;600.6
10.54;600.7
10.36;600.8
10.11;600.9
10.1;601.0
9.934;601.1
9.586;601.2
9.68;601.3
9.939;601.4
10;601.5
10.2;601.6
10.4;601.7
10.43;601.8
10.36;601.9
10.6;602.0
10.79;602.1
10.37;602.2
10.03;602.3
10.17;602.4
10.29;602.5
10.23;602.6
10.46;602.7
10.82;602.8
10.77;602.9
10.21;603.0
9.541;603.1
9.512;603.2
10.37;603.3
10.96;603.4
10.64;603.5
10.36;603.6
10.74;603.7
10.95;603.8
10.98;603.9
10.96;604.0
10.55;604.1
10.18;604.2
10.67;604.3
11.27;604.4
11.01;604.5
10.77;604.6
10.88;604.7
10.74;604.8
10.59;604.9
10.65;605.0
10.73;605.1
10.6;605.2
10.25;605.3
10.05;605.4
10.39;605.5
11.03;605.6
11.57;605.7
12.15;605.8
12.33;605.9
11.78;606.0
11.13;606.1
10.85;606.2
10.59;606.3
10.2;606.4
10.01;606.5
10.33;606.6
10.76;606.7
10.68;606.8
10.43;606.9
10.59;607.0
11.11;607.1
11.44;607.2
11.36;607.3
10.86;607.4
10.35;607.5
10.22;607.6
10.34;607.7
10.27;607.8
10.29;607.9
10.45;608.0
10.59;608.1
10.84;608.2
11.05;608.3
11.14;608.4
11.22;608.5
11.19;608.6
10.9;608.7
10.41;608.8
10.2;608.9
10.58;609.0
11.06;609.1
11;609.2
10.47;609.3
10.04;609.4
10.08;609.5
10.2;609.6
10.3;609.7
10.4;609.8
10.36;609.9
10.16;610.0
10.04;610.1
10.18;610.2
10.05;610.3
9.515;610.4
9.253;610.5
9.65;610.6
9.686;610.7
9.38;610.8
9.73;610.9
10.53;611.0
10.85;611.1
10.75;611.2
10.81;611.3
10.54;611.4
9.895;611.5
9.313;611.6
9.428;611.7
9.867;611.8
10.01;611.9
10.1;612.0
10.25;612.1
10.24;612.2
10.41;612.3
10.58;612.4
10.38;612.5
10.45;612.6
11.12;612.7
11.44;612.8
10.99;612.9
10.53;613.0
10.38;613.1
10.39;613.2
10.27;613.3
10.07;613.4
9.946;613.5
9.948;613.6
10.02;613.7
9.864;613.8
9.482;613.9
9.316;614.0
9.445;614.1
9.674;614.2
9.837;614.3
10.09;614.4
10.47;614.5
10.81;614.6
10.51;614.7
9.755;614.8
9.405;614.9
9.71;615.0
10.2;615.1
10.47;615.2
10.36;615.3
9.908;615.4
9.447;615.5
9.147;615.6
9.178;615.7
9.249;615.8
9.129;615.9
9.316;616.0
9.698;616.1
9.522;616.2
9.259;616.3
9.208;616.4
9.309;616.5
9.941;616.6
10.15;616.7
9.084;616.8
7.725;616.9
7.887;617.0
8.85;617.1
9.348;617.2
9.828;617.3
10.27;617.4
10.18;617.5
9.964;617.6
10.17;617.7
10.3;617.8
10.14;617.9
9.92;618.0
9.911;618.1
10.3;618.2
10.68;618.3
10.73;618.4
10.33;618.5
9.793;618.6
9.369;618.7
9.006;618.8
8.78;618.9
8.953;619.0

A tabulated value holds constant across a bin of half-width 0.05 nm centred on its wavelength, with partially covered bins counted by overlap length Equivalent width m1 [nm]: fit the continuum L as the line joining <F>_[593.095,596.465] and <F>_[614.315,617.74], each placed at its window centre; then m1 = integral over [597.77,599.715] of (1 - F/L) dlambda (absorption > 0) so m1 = 0.02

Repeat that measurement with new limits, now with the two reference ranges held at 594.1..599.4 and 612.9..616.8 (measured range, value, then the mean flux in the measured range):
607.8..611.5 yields -0.17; 10.4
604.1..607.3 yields -0.27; 10.8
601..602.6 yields -0.02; 10.2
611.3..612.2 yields -0.01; 9.99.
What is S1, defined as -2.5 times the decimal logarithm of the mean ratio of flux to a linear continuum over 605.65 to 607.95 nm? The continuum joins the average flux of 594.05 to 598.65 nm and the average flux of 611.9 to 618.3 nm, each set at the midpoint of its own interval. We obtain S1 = -0.09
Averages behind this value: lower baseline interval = 10.1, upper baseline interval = 9.9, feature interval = 10.9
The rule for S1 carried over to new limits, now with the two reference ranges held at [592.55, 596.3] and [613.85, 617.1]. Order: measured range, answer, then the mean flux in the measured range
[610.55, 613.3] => -0.065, 10.3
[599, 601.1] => -0.044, 10.5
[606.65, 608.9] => -0.098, 10.7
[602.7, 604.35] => -0.060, 10.5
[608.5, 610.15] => -0.077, 10.5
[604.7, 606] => -0.111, 11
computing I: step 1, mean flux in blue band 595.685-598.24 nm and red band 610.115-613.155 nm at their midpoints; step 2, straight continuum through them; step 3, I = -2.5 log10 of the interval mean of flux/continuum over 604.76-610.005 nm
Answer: -0.056 mag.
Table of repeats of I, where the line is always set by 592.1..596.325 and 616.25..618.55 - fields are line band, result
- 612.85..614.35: -0.02 mag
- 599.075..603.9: -0.03 mag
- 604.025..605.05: -0.08 mag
